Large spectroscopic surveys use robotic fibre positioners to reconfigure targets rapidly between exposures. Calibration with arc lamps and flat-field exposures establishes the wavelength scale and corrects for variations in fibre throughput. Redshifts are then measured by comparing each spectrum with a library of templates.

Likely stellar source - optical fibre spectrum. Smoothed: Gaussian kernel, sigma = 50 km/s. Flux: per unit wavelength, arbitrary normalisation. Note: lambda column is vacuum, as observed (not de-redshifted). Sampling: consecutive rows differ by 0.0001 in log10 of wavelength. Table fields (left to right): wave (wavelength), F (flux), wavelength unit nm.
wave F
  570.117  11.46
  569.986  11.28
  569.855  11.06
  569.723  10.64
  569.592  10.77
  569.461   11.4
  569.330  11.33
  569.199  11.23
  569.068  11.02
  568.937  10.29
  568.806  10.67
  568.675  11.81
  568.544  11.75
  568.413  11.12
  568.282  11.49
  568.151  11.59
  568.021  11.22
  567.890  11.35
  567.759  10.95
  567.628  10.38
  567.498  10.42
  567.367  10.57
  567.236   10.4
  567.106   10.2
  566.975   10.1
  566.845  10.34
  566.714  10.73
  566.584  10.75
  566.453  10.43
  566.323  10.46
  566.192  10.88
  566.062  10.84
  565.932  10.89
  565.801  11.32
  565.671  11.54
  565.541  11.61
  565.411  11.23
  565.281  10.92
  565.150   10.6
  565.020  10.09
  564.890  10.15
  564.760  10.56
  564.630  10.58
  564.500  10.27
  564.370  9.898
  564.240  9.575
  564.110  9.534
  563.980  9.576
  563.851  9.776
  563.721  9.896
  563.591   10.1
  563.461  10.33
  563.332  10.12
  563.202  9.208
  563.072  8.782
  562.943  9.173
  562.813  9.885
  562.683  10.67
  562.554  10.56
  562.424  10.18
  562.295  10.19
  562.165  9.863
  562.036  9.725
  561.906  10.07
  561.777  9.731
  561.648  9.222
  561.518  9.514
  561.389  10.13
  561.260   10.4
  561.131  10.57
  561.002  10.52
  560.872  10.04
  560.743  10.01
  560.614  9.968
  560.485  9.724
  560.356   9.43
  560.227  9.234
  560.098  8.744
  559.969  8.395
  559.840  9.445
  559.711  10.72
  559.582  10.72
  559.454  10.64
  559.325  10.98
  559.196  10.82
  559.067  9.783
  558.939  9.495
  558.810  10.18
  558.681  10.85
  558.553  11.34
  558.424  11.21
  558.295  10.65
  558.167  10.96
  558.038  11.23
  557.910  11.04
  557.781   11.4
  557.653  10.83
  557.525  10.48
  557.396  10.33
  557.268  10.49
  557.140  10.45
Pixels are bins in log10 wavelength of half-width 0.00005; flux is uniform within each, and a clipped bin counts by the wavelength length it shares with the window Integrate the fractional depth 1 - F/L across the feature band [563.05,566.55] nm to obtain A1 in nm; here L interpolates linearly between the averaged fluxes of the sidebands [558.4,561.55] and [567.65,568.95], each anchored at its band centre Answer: 0.13 nm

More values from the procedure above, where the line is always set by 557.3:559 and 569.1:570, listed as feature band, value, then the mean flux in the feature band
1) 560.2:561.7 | 0.13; 9.92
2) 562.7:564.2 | 0.17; 9.7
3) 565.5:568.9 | 0.04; 10.9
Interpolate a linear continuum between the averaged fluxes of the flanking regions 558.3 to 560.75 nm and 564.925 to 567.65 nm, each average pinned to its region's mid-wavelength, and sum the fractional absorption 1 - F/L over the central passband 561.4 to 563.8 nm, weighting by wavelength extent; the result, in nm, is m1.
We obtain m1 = 0.121 nm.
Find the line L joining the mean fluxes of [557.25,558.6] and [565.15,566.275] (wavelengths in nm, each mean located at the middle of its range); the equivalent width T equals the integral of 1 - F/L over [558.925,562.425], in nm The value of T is 0.33 nm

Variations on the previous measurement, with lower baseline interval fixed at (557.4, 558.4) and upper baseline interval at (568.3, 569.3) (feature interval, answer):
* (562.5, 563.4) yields 0.10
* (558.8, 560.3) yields 0.14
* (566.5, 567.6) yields 0.07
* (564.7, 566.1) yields 0.02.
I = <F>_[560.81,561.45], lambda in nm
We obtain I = 10.3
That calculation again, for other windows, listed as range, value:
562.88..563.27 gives 9.06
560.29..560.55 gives 9.58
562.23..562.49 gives 10.2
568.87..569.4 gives 11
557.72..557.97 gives 11.2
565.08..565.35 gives 10.7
